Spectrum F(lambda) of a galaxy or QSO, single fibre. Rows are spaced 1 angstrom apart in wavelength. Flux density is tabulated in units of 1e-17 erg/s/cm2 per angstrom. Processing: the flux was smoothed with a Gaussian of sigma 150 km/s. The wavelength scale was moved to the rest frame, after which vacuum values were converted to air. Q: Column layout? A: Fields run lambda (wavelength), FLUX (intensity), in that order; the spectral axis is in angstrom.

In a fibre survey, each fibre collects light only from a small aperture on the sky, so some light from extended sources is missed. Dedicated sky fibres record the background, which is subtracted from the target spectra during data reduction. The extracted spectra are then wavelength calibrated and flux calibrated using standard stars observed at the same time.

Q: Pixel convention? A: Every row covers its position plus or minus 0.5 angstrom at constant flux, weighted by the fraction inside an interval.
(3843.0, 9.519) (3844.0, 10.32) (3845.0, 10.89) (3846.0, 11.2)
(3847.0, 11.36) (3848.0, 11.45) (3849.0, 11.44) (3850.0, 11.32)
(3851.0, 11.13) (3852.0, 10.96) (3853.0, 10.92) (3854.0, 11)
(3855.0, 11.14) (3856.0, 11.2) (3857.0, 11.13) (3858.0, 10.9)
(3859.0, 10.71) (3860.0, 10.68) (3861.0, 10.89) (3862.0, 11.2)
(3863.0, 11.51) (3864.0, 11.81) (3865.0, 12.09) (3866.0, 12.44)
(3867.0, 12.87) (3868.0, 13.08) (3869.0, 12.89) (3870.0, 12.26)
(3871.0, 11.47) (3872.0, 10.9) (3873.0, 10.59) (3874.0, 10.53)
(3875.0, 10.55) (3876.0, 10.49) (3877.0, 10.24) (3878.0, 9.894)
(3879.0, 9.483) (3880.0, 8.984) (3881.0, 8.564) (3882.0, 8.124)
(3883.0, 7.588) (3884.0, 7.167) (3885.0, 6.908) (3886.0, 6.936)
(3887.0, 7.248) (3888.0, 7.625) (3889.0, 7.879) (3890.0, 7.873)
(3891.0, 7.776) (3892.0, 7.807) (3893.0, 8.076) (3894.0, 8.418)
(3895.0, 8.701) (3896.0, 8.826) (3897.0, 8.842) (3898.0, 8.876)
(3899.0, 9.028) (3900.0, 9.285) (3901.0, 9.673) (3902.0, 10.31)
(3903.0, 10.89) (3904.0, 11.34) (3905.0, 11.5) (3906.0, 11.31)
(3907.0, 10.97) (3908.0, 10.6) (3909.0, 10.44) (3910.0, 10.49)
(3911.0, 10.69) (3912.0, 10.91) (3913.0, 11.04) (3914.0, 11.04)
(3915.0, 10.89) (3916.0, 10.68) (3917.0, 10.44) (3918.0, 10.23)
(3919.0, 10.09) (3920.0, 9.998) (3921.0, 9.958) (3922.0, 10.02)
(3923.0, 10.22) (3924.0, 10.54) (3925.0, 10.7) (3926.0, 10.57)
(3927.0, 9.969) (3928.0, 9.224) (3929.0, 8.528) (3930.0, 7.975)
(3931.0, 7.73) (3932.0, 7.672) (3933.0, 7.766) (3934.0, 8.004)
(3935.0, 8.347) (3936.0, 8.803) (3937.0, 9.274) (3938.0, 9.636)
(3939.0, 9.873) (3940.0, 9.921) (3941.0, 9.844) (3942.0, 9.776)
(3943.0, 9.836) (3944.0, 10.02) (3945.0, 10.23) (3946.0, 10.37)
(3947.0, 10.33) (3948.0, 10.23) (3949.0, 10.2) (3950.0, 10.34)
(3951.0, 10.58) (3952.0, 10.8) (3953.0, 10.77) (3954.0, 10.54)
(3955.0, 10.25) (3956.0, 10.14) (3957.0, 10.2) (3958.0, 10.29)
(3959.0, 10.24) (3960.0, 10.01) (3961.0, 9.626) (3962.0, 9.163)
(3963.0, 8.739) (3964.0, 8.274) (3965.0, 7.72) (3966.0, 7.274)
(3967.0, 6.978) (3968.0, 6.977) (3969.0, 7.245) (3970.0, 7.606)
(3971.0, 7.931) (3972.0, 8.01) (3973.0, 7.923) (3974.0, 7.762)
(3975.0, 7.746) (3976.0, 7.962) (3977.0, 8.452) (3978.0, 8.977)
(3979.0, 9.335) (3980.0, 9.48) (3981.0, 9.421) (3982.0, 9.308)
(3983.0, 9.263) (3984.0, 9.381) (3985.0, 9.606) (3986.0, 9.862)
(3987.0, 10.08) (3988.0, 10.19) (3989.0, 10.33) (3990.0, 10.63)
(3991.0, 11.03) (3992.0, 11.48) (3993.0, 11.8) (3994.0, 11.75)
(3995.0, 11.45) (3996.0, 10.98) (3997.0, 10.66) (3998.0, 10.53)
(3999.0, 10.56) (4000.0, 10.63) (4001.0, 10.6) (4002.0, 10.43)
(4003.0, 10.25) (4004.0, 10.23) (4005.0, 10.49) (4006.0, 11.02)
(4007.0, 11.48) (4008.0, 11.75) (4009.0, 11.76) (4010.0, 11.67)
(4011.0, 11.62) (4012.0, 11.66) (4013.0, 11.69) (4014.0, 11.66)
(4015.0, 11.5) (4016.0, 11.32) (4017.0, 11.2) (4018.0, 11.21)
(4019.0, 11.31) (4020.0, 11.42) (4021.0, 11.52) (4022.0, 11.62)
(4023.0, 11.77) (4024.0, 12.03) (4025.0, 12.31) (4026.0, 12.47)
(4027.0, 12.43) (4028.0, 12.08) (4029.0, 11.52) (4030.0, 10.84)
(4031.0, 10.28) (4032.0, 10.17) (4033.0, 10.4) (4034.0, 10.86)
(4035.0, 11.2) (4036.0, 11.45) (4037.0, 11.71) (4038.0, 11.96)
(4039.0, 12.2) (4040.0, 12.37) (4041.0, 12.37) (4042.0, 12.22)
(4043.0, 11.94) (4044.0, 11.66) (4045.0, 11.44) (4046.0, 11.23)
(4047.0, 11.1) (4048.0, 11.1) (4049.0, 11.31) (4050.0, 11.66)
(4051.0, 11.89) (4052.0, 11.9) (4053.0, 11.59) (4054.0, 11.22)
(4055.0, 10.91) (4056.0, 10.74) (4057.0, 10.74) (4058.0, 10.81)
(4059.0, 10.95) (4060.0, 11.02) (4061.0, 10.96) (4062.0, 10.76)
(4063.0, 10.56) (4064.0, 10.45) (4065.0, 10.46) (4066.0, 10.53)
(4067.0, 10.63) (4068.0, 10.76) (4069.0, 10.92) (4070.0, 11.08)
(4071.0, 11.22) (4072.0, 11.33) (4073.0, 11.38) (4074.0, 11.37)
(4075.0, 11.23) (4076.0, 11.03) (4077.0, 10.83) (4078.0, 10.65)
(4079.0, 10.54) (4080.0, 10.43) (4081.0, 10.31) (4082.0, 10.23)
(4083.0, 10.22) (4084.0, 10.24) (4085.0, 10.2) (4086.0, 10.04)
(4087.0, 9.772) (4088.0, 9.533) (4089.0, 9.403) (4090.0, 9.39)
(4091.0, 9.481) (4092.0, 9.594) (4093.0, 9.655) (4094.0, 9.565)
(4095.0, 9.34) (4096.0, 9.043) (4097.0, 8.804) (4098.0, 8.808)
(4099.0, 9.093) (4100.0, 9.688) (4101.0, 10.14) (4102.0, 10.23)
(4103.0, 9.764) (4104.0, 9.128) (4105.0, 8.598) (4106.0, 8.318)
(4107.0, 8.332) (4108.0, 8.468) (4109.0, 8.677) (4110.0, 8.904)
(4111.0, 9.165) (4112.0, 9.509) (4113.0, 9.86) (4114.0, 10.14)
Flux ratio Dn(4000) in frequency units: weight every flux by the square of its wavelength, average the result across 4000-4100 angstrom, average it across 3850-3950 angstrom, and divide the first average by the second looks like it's 1.18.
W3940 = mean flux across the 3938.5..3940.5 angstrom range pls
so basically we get 9.9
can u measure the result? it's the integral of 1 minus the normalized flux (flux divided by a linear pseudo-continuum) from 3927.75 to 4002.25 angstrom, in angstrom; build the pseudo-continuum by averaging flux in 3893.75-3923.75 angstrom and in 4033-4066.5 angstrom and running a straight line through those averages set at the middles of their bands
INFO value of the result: 8.2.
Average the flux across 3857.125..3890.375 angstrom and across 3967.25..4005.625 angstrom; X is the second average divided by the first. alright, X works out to 1.0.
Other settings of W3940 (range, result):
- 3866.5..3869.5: 12.9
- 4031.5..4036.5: 10.8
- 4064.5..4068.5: 10.6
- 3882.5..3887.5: 7.17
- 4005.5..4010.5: 11.5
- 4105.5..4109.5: 8.45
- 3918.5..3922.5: 10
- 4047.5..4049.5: 11.2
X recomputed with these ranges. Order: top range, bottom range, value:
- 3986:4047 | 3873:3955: 1.18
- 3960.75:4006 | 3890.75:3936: 0.97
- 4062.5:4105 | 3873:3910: 1.11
